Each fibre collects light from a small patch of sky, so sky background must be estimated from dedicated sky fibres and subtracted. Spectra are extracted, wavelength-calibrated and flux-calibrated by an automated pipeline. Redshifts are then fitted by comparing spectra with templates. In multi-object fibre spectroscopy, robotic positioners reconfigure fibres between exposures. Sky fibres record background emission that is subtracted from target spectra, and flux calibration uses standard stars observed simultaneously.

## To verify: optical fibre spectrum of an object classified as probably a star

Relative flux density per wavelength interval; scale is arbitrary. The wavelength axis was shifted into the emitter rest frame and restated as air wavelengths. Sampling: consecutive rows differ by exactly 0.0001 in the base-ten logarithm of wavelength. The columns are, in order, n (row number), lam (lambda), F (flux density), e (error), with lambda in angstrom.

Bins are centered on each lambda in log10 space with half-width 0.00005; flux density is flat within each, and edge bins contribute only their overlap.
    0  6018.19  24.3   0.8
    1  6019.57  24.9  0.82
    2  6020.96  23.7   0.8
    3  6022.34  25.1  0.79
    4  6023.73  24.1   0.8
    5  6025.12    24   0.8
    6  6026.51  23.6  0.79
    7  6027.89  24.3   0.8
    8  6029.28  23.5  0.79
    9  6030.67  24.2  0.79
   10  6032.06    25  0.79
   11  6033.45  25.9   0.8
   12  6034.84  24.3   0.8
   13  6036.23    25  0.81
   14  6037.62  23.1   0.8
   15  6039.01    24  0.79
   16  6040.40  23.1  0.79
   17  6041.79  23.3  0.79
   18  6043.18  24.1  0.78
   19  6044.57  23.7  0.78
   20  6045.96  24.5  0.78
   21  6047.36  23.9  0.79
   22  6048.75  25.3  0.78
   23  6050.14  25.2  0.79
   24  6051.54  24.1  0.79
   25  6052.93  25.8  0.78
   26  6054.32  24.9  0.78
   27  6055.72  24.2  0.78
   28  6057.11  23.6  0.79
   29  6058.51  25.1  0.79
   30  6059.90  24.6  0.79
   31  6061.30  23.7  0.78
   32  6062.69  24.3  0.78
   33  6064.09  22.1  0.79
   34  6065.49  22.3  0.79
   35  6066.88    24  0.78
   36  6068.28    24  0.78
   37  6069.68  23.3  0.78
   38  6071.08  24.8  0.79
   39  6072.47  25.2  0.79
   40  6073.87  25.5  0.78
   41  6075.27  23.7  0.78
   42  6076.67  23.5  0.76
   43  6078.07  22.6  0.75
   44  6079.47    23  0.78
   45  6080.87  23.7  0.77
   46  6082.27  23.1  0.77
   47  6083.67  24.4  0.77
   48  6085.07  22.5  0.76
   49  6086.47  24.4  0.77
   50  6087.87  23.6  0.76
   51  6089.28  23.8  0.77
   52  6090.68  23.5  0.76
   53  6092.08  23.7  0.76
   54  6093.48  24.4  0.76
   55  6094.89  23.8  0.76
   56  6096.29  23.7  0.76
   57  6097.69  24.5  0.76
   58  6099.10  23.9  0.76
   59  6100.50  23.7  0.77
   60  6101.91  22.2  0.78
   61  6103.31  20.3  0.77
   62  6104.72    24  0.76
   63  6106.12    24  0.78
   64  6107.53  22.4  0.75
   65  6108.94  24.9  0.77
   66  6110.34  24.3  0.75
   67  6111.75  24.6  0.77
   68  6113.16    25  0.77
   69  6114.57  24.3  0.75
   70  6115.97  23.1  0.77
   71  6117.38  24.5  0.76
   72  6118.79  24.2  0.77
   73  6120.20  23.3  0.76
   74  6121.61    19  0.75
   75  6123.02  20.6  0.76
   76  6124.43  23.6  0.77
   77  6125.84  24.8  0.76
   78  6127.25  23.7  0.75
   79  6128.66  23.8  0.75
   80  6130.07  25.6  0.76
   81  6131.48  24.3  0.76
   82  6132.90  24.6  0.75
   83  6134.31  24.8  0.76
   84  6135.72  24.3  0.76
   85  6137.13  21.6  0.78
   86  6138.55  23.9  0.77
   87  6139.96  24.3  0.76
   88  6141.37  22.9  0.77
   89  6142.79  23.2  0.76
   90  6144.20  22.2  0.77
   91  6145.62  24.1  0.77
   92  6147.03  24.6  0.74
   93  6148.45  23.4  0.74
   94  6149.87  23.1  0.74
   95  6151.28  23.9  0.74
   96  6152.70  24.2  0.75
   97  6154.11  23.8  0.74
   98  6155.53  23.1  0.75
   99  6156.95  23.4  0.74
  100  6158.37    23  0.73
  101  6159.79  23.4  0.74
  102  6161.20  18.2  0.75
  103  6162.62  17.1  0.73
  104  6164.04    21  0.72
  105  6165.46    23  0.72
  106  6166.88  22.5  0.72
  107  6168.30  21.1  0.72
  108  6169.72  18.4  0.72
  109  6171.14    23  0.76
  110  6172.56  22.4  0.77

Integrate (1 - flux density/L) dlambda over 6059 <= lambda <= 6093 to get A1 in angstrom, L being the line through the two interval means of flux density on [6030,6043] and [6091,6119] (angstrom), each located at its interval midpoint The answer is 0.3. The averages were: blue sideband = 24.2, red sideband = 23.8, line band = 23.7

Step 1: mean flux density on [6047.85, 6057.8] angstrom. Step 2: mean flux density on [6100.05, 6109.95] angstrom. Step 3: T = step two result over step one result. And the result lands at 0.93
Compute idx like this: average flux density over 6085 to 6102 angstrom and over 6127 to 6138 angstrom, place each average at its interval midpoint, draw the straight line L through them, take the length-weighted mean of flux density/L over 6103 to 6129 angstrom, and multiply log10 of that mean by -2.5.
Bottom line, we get 0.024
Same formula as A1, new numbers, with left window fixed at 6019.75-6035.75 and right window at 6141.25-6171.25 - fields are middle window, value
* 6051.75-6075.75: -0.39 angstrom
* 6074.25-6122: -0.61 angstrom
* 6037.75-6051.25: 0.01 angstrom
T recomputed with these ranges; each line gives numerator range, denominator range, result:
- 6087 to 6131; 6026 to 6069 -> 0.98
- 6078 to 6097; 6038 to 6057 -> 0.97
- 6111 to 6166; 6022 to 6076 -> 0.96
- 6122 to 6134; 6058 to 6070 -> 1.00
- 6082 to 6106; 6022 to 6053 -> 0.97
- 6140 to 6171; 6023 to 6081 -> 0.93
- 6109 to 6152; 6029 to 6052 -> 0.98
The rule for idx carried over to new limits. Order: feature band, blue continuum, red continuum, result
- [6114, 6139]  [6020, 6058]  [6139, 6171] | -0.03 mag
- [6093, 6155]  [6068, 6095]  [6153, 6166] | -0.04 mag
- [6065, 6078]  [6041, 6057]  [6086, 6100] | 0.01 mag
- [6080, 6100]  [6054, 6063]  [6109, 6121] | 0.02 mag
